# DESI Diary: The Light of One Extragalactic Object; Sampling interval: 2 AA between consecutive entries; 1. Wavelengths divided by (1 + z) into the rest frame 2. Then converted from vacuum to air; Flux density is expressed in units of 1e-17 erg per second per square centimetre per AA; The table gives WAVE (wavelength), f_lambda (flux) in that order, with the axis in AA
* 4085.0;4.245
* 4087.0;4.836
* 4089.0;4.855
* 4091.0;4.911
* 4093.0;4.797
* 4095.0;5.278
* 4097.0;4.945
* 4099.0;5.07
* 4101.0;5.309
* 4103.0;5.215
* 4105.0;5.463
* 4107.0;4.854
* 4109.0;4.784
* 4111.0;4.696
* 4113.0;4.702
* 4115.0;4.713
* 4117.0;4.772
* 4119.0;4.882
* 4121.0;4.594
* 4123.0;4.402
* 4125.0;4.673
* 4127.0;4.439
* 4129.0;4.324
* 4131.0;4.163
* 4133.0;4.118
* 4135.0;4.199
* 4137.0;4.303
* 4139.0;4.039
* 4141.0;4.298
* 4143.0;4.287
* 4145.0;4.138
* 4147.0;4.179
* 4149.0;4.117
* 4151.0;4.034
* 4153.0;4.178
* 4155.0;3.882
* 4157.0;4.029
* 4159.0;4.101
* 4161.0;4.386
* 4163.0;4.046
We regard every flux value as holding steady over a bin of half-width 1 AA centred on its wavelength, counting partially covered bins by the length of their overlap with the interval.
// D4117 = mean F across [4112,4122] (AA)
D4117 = 4.73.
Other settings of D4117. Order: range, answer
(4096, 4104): 5.13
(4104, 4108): 5.16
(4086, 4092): 4.87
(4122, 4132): 4.4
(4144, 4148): 4.16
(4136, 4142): 4.21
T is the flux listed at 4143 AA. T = 4.287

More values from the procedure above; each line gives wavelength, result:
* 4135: 4.199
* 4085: 4.245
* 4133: 4.118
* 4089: 4.855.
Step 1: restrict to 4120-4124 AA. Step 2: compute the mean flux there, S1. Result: 4.5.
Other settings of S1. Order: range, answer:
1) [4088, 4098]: 4.96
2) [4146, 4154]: 4.13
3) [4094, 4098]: 5.11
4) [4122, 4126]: 4.54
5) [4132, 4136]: 4.16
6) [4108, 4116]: 4.72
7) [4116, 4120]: 4.83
